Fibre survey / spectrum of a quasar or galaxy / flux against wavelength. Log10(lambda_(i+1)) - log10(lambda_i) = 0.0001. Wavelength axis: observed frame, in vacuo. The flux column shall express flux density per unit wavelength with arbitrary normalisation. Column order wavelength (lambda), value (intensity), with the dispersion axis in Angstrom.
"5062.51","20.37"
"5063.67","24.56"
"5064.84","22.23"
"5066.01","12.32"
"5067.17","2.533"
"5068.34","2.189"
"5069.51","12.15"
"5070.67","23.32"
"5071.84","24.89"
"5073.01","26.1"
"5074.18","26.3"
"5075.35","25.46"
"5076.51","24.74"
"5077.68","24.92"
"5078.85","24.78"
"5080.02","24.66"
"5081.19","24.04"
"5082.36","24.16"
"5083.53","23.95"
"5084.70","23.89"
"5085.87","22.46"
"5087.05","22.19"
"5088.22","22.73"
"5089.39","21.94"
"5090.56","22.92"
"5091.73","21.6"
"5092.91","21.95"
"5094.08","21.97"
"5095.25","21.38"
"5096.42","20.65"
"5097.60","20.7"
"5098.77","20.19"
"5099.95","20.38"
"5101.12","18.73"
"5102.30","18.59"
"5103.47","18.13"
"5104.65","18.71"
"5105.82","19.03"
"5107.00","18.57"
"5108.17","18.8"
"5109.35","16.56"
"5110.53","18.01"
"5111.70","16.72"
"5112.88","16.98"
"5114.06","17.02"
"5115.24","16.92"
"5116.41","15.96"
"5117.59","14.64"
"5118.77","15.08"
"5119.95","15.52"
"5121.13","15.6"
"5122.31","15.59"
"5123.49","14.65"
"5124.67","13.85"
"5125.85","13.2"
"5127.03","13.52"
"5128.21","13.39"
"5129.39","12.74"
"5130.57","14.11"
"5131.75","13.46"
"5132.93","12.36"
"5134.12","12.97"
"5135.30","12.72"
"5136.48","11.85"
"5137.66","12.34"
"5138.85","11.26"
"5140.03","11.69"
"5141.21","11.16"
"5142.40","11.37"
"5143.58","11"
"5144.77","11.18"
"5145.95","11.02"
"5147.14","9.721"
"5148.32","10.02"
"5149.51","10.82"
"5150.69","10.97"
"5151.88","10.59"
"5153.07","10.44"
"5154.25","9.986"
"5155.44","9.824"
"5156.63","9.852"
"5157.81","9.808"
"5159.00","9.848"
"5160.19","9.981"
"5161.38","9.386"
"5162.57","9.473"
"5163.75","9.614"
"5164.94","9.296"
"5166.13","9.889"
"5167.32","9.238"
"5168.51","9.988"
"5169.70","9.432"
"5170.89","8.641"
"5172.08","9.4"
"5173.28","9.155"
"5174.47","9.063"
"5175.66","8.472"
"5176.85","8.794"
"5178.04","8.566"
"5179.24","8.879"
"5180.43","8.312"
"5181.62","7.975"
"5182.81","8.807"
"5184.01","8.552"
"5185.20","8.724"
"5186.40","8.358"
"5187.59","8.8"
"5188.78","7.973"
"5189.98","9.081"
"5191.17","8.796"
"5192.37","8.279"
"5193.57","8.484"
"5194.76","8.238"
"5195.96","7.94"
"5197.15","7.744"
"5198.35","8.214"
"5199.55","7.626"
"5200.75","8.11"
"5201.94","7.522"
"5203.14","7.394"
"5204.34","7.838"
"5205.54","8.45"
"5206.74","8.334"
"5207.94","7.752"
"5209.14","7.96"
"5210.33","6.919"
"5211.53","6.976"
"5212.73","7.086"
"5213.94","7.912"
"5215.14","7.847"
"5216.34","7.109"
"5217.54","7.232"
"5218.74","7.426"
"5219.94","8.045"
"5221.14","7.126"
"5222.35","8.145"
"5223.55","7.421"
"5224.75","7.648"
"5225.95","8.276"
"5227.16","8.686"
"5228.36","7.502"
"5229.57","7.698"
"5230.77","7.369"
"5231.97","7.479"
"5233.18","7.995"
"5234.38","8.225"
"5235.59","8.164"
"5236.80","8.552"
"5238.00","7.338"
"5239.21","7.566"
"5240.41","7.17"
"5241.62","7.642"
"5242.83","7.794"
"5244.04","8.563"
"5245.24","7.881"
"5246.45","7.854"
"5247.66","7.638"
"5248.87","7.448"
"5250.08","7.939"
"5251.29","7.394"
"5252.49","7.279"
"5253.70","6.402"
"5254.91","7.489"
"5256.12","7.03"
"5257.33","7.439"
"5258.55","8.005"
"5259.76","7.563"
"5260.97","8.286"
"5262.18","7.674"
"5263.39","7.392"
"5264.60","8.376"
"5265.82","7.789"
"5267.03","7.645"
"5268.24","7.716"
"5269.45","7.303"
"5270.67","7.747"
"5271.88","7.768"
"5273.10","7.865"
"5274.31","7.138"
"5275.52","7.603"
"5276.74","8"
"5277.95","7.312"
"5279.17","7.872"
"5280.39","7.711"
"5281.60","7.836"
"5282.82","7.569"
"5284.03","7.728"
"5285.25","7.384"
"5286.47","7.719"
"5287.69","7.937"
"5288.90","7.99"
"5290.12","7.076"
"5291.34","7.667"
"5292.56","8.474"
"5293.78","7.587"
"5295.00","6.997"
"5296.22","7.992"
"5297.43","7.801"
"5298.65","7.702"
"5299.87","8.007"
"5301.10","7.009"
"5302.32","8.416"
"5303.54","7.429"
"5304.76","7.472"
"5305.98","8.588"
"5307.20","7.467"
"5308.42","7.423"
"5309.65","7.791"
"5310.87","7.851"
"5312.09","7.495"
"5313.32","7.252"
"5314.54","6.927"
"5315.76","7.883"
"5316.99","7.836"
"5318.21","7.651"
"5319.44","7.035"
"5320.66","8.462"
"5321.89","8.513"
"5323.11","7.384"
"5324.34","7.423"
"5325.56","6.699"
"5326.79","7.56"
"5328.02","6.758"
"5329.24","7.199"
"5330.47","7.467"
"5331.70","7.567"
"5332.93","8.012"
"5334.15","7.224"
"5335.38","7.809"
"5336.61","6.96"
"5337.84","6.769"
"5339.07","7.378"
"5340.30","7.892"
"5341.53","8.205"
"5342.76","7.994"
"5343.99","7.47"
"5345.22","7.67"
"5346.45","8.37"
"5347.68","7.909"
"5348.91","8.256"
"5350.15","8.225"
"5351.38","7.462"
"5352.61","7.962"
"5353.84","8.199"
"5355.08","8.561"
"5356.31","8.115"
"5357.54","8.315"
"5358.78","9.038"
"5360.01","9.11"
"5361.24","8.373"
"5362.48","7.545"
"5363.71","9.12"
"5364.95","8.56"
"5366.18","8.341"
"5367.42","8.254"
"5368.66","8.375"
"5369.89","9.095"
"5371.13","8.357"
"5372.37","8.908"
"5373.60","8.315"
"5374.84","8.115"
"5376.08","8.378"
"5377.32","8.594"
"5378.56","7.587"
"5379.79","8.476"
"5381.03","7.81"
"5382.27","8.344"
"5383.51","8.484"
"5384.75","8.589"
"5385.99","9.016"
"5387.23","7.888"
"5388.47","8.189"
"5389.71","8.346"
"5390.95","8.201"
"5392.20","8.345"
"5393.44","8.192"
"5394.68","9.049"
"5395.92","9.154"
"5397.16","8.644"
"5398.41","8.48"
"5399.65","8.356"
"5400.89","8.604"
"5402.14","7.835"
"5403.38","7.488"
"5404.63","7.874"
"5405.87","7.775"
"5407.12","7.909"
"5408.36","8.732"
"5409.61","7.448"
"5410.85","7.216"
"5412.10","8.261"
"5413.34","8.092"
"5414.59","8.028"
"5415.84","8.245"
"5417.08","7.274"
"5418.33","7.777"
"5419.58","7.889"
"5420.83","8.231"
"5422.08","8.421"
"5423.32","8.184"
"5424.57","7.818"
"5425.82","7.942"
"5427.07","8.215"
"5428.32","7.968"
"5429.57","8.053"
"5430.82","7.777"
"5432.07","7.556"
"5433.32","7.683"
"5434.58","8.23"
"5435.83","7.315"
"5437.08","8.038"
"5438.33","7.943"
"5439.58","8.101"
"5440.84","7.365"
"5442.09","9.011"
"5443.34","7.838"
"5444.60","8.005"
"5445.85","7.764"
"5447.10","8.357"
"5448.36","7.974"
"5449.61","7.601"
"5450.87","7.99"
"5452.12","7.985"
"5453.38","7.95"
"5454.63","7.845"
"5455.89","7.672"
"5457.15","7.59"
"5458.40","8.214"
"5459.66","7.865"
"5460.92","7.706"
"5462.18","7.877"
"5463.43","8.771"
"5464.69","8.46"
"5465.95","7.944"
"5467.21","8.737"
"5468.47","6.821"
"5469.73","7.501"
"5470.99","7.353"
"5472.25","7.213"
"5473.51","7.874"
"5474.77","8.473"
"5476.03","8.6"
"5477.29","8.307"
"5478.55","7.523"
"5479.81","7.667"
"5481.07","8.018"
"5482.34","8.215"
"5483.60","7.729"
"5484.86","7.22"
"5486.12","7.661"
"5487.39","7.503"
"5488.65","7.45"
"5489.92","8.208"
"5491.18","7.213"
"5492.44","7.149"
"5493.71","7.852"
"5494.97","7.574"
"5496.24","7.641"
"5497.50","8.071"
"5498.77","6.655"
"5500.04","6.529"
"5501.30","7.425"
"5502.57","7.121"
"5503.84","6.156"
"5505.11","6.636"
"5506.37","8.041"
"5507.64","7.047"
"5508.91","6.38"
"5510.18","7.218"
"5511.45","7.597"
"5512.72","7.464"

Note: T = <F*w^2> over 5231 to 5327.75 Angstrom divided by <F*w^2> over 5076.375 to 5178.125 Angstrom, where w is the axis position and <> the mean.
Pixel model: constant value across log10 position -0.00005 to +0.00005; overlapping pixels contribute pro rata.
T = 0.5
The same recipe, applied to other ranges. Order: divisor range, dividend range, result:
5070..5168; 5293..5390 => 0.53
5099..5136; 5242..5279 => 0.51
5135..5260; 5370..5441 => 1.02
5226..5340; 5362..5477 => 1.12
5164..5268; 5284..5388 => 1.03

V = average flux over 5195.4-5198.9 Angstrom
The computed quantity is 7.97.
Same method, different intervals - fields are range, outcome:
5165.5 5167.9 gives 9.56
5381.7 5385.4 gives 8.48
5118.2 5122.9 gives 15.4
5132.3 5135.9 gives 12.7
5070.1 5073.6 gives 24.7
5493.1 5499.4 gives 7.56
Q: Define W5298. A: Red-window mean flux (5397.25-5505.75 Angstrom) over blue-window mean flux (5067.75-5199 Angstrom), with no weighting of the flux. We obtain 0.5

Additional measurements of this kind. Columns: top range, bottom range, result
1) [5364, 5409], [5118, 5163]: 0.70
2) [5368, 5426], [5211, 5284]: 1.07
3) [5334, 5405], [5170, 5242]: 1.02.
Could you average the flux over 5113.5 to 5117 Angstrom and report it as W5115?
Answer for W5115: 16.7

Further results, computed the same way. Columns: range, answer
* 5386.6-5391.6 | 8.15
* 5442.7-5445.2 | 7.92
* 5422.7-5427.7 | 8.04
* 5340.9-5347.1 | 7.95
